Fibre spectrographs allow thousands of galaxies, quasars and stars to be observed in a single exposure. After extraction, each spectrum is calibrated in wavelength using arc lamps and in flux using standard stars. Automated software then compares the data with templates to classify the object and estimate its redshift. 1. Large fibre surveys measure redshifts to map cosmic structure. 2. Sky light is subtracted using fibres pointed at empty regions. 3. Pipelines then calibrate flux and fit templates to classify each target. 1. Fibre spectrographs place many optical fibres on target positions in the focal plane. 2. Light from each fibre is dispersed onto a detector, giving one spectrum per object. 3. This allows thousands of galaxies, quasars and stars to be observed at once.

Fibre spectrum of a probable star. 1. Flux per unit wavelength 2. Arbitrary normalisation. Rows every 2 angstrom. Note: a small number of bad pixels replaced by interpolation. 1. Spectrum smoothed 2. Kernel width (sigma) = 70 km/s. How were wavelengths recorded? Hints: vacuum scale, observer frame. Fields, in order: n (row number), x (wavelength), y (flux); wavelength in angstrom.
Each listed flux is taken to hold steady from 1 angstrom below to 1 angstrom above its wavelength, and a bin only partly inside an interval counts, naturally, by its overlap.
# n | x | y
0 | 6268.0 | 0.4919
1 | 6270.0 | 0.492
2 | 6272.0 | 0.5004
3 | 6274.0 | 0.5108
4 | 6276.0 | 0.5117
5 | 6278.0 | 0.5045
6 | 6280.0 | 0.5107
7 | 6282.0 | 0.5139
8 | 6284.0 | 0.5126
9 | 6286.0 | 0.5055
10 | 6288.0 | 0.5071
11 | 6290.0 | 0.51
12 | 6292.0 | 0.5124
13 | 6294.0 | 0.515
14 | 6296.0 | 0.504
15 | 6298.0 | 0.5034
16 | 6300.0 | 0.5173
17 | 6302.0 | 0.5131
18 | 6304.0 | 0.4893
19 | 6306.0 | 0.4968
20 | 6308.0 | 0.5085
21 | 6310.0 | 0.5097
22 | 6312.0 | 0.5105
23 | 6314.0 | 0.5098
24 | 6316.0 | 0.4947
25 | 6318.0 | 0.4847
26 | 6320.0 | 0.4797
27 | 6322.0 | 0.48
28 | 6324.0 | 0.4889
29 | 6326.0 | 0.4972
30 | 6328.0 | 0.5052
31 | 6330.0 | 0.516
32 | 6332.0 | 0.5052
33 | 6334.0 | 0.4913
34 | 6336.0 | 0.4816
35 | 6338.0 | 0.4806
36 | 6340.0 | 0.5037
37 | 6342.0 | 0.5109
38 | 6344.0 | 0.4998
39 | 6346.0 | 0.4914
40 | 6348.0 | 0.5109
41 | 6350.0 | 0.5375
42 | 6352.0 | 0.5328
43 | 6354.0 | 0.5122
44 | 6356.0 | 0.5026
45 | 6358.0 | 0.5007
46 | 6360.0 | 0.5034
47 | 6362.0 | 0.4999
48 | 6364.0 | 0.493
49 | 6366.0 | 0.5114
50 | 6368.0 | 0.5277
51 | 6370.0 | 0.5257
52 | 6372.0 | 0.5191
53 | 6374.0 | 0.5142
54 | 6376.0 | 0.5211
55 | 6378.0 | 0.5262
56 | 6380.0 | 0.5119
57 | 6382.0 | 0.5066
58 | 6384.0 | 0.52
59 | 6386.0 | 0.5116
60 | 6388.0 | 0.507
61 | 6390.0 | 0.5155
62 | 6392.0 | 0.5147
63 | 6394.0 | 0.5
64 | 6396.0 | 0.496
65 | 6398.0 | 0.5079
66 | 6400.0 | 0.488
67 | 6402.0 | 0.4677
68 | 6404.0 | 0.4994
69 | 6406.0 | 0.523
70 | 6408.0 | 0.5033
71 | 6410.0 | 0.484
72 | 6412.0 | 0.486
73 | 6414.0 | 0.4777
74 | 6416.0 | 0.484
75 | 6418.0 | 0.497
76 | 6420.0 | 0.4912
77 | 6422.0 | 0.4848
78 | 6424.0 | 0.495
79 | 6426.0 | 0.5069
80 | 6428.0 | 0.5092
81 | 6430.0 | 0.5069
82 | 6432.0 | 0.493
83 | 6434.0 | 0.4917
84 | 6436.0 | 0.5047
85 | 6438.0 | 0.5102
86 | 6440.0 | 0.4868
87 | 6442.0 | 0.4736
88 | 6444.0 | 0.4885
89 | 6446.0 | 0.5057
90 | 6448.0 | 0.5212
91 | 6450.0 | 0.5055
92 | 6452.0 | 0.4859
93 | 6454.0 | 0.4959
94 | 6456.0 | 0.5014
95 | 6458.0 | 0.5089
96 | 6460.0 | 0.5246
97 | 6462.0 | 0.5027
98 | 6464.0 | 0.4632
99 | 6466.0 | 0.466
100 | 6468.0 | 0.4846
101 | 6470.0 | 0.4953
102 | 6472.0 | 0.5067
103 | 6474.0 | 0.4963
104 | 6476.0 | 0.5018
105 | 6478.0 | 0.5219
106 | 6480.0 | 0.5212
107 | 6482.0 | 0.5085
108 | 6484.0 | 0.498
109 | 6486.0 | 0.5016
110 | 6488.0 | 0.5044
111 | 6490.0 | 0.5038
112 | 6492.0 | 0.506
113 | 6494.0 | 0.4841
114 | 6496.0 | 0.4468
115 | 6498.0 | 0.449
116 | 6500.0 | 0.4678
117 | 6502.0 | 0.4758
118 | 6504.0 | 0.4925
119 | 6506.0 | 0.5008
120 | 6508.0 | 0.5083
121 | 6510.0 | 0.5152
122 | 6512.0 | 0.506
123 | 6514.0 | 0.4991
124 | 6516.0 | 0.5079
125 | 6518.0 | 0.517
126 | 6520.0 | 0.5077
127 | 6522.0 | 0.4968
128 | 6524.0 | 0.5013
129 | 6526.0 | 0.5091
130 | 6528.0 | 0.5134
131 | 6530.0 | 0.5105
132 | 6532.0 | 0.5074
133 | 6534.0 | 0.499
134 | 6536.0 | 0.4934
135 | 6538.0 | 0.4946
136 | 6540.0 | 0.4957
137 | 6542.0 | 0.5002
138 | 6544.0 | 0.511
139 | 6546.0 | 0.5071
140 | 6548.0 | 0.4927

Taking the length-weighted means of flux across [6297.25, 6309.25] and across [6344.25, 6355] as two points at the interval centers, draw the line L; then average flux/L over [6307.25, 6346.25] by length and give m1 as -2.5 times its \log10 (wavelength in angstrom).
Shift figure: 0.03 mag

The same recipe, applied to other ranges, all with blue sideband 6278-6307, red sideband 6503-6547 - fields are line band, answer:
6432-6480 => 0.02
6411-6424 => 0.04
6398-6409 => 0.02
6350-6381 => -0.02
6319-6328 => 0.04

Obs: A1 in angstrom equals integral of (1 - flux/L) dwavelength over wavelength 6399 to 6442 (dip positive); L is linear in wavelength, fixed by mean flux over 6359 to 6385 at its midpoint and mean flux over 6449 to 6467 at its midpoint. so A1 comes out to 0.8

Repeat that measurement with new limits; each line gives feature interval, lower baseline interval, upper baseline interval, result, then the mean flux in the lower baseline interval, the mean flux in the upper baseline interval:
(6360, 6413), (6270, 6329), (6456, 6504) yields -0.9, 0.504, 0.493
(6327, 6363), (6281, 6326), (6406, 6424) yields -0.5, 0.503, 0.491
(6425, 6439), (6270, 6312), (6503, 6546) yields 0.1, 0.508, 0.504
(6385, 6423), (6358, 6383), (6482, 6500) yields 0.7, 0.513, 0.487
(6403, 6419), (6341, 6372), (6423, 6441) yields 0.3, 0.511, 0.5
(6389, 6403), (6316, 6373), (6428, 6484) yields 0.1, 0.503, 0.499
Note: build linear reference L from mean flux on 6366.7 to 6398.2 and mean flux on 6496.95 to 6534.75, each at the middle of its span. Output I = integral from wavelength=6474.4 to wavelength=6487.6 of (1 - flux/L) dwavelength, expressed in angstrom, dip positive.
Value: -0.13 angstrom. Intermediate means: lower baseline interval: 0.514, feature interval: 0.508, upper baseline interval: 0.499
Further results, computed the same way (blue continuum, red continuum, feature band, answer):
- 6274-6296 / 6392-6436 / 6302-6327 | 0.5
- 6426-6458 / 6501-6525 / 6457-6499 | 0.5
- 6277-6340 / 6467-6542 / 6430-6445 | 0.2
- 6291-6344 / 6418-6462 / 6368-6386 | -0.7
